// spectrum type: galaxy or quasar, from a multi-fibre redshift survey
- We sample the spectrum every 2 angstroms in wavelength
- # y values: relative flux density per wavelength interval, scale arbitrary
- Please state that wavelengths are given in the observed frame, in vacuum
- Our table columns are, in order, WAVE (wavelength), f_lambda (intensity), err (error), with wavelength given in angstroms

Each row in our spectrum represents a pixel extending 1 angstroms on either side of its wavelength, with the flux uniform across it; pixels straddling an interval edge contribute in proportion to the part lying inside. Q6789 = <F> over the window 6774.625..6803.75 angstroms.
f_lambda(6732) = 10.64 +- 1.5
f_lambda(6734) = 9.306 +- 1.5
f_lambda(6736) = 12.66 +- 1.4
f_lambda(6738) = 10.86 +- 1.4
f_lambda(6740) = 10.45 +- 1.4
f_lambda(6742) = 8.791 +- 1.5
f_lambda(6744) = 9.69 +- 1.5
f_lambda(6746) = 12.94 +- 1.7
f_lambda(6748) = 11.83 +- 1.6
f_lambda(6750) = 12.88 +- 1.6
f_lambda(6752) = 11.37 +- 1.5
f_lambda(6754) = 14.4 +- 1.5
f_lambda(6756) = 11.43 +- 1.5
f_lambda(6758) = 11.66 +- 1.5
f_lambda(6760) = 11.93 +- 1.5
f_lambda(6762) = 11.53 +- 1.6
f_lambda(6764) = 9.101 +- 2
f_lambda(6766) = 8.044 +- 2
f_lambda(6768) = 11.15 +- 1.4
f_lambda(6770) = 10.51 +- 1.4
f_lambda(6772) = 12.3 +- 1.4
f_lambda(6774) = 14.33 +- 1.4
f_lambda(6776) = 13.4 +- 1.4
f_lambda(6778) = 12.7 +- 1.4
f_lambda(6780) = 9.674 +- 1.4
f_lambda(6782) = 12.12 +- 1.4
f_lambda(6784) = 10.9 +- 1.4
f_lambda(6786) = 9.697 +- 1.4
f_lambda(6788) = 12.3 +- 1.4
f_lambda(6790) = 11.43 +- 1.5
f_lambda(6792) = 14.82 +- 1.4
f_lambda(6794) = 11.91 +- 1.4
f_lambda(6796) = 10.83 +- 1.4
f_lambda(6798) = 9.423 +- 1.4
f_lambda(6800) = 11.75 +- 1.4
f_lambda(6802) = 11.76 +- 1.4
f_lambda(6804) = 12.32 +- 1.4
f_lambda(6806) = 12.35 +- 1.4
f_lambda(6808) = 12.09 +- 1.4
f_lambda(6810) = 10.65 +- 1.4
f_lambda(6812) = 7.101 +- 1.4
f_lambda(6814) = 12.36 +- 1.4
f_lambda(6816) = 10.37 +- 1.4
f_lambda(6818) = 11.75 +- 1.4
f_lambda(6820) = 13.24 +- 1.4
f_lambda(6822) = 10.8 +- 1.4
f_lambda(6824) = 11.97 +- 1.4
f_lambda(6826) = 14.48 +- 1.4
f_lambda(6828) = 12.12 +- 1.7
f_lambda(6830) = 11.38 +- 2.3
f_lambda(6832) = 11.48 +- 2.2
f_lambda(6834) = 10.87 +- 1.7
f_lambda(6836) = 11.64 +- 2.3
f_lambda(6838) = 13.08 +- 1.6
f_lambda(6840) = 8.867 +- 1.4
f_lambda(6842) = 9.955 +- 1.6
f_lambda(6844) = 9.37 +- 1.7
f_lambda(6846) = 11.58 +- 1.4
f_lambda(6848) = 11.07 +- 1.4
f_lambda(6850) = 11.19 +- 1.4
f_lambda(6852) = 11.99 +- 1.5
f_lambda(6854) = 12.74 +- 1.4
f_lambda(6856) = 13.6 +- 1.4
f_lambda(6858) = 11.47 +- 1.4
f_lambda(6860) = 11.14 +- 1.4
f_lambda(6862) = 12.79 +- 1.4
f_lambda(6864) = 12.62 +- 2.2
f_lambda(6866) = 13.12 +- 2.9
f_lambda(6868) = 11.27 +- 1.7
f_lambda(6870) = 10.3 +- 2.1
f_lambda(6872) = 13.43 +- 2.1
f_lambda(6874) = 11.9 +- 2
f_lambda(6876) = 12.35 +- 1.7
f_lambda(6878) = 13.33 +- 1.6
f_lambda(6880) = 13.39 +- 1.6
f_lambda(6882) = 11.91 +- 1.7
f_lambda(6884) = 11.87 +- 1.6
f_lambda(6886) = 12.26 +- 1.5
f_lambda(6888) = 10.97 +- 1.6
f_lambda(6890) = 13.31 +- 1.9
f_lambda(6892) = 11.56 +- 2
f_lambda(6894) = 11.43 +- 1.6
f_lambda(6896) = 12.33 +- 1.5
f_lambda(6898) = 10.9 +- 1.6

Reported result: 11.7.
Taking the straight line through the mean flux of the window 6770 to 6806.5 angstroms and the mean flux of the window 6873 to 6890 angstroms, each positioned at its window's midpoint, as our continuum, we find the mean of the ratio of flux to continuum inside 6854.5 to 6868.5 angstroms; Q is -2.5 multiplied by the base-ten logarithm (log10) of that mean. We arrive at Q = -0.01 mag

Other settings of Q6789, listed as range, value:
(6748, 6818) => 11.5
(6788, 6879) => 11.7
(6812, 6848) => 11.4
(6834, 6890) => 11.8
